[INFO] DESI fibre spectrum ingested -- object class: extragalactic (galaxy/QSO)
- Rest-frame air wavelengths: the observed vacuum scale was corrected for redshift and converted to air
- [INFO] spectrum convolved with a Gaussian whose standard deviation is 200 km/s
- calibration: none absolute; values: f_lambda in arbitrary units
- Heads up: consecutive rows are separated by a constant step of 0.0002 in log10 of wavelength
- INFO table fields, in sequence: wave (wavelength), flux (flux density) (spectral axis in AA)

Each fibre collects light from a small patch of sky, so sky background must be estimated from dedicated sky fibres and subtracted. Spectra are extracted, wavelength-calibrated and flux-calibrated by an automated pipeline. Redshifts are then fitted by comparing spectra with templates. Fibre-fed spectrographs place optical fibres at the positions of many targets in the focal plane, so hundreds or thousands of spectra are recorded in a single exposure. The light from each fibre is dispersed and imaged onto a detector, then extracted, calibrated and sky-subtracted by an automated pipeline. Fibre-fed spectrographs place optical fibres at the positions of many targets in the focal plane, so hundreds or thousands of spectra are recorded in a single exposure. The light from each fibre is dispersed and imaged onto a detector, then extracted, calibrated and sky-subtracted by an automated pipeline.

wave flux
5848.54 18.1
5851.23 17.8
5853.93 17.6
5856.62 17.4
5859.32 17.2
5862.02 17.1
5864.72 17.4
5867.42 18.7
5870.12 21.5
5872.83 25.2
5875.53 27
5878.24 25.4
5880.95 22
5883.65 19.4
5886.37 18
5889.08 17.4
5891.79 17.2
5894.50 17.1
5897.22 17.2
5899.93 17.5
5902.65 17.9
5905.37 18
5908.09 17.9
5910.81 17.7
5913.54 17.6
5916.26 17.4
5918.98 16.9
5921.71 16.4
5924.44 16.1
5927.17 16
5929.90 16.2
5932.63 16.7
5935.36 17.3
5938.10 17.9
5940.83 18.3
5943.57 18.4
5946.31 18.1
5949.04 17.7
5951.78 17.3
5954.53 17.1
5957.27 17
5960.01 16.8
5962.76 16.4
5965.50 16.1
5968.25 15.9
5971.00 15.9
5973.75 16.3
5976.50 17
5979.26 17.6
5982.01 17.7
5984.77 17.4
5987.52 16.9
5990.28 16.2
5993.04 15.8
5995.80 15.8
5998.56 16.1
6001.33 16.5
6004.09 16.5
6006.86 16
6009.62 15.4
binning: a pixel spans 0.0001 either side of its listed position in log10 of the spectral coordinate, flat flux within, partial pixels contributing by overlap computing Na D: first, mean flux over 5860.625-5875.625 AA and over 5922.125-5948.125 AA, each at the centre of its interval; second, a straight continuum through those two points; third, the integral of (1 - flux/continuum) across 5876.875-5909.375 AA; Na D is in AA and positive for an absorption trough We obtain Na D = 1.1 AA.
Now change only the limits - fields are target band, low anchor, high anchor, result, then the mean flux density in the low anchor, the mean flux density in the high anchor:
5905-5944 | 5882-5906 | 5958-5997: 0.3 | 17.8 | 16.6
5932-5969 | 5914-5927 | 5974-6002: -1.2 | 16.7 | 16.7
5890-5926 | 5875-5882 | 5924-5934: 4.3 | 24.6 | 16.3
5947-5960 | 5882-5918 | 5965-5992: -0.2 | 17.7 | 16.7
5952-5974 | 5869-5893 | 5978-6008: 1.7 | 21.5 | 16.6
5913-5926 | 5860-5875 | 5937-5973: 1.1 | 20.2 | 17.1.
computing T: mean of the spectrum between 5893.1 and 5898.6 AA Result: 17.2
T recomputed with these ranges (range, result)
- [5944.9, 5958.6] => 17.4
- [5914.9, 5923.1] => 16.9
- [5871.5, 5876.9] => 26.1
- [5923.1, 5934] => 16.3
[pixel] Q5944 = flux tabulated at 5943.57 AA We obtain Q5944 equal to 18.4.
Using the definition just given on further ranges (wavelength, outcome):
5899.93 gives 17.5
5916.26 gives 17.4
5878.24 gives 25.4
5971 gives 15.9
